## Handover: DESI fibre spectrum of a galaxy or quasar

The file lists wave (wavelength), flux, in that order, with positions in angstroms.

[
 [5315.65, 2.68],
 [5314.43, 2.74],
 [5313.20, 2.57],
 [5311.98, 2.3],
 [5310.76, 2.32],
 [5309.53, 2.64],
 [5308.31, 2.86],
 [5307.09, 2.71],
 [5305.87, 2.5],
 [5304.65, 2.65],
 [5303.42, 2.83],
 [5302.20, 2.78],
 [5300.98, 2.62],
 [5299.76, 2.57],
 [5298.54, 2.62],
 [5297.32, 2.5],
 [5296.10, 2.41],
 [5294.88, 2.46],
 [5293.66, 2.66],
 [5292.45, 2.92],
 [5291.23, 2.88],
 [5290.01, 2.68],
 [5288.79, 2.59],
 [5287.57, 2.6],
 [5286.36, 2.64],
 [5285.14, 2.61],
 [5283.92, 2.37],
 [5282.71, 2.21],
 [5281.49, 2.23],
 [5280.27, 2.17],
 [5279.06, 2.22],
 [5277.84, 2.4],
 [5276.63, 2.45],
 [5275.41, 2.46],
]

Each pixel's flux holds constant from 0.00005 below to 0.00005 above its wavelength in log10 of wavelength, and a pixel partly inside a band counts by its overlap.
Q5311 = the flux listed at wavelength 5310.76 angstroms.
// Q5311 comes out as 2.32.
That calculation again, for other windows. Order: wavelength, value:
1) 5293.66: 2.66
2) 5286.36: 2.64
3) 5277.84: 2.4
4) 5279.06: 2.22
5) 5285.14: 2.61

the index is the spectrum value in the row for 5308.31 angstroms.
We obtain 2.86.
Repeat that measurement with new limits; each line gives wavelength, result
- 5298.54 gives 2.62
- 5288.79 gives 2.59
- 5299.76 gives 2.57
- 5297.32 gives 2.5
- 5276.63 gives 2.45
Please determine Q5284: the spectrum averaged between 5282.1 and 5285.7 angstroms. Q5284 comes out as 2.39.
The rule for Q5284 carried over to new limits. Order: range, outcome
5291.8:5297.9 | 2.59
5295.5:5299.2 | 2.51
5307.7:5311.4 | 2.6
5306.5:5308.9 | 2.79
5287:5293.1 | 2.73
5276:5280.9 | 2.31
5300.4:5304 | 2.74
